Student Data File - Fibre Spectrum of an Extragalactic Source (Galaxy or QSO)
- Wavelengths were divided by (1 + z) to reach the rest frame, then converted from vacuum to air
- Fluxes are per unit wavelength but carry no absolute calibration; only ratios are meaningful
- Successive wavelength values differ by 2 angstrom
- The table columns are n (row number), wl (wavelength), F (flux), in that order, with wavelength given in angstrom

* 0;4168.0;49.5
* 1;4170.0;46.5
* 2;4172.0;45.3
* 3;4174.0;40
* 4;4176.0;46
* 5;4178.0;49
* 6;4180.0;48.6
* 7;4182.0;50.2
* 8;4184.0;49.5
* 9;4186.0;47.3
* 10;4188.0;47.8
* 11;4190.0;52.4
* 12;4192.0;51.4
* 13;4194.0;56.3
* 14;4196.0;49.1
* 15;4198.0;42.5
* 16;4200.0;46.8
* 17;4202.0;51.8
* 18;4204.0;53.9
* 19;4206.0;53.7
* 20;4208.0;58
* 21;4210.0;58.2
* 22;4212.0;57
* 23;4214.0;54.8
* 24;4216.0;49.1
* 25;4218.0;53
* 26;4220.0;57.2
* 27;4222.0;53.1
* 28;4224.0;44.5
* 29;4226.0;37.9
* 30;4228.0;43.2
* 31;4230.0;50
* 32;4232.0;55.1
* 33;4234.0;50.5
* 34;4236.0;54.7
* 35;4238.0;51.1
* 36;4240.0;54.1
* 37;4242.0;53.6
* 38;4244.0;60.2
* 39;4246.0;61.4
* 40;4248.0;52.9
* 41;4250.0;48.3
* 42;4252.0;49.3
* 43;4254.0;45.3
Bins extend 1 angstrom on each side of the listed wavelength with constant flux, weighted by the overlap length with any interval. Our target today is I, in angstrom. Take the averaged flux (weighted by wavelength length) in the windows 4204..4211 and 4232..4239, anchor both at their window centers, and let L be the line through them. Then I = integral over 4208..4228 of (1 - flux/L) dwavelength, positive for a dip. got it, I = 1.2 angstrom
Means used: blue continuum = 56.2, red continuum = 52.5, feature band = 51.5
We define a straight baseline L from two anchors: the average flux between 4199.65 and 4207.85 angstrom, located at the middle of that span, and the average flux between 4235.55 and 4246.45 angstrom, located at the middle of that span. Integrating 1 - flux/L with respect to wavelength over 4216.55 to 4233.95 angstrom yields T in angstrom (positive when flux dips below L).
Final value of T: 1.61 angstrom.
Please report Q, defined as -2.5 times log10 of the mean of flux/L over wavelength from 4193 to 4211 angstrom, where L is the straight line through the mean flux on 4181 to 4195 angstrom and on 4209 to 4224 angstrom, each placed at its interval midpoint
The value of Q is 0.00 mag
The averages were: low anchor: 50.7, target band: 52.3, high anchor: 54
